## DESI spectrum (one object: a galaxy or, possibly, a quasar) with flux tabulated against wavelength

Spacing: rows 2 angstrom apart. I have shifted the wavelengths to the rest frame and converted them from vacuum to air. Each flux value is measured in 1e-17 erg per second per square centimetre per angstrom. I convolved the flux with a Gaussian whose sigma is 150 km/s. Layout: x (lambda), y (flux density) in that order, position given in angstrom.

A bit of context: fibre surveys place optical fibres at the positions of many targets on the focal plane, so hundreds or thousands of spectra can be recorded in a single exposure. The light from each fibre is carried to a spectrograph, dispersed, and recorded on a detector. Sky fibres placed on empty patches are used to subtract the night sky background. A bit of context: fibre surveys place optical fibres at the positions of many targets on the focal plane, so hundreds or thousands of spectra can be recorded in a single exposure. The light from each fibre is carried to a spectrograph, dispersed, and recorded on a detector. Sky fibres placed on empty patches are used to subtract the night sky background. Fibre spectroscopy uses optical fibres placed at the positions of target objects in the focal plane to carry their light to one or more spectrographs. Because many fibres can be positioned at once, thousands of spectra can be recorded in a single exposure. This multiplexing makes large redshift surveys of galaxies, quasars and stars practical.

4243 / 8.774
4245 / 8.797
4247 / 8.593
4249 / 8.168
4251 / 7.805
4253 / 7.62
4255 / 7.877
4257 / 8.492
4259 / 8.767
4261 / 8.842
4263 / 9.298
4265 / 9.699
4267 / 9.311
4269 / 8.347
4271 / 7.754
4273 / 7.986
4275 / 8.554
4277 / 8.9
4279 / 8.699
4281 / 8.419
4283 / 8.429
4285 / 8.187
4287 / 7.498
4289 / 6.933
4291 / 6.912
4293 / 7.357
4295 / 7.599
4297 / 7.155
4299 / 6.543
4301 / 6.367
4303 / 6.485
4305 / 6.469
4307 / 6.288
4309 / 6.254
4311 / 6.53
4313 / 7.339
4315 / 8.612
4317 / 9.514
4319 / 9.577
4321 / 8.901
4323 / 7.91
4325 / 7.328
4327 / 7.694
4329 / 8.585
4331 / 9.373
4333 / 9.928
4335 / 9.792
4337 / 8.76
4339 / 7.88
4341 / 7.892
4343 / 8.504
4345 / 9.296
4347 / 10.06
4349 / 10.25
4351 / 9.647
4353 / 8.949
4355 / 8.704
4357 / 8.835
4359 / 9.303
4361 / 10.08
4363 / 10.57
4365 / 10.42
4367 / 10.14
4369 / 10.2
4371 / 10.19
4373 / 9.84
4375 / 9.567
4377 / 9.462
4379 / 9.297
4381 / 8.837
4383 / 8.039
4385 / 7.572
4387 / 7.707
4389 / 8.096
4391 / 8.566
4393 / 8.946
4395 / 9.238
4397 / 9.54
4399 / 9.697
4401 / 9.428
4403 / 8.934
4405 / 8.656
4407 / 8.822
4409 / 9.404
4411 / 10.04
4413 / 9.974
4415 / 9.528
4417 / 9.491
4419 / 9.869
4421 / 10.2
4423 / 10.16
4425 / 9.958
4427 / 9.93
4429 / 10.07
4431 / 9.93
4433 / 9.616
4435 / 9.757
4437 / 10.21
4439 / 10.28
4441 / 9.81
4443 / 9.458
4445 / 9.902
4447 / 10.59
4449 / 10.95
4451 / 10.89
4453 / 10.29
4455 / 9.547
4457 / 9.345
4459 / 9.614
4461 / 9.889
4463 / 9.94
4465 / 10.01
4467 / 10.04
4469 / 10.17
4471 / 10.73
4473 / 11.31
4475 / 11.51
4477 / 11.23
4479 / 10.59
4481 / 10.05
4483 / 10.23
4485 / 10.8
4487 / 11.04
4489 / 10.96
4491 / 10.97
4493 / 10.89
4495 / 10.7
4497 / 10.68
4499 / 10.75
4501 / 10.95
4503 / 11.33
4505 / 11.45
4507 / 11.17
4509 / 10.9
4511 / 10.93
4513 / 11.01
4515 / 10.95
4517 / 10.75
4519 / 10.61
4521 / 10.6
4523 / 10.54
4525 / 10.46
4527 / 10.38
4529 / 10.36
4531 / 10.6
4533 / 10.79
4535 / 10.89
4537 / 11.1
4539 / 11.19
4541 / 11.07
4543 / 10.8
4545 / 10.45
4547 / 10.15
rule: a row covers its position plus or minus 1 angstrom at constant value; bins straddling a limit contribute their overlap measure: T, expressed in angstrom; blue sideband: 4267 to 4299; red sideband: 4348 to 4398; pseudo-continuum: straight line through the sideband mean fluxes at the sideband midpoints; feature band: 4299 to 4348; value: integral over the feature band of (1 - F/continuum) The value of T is 2.5 angstrom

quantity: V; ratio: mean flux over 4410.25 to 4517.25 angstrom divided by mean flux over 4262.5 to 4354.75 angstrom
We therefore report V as 1.27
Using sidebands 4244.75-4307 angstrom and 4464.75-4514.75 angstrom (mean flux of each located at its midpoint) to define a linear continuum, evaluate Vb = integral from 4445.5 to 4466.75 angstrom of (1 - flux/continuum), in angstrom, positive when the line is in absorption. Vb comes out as 0.57 angstrom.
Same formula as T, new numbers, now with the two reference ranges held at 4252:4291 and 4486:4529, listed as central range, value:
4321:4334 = 0.7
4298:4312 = 3.7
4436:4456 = 0.0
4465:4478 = -0.4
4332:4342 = 0.2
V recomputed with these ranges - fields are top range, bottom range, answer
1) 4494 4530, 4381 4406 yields 1.24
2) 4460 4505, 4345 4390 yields 1.14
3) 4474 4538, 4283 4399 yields 1.27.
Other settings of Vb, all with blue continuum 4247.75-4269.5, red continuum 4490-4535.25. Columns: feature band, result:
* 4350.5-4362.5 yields 0.18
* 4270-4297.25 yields 2.74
